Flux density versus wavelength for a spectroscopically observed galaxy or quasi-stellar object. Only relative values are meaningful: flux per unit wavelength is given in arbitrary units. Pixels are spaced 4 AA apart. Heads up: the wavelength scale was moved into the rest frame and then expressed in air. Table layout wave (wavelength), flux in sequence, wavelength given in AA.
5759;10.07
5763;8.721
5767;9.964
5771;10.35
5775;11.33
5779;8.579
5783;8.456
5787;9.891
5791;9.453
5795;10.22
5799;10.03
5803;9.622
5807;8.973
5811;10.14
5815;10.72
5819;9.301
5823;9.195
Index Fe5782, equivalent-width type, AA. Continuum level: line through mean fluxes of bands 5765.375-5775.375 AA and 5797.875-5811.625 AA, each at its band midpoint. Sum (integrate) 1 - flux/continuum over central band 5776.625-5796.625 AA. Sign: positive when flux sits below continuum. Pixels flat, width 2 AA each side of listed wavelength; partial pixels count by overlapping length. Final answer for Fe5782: 1.4 AA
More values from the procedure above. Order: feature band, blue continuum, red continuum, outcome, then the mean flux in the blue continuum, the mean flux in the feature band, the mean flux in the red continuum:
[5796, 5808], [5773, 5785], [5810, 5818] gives 0.5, 9.46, 9.65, 10.3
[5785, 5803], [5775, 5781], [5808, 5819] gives -0.2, 9.5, 9.87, 10.1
